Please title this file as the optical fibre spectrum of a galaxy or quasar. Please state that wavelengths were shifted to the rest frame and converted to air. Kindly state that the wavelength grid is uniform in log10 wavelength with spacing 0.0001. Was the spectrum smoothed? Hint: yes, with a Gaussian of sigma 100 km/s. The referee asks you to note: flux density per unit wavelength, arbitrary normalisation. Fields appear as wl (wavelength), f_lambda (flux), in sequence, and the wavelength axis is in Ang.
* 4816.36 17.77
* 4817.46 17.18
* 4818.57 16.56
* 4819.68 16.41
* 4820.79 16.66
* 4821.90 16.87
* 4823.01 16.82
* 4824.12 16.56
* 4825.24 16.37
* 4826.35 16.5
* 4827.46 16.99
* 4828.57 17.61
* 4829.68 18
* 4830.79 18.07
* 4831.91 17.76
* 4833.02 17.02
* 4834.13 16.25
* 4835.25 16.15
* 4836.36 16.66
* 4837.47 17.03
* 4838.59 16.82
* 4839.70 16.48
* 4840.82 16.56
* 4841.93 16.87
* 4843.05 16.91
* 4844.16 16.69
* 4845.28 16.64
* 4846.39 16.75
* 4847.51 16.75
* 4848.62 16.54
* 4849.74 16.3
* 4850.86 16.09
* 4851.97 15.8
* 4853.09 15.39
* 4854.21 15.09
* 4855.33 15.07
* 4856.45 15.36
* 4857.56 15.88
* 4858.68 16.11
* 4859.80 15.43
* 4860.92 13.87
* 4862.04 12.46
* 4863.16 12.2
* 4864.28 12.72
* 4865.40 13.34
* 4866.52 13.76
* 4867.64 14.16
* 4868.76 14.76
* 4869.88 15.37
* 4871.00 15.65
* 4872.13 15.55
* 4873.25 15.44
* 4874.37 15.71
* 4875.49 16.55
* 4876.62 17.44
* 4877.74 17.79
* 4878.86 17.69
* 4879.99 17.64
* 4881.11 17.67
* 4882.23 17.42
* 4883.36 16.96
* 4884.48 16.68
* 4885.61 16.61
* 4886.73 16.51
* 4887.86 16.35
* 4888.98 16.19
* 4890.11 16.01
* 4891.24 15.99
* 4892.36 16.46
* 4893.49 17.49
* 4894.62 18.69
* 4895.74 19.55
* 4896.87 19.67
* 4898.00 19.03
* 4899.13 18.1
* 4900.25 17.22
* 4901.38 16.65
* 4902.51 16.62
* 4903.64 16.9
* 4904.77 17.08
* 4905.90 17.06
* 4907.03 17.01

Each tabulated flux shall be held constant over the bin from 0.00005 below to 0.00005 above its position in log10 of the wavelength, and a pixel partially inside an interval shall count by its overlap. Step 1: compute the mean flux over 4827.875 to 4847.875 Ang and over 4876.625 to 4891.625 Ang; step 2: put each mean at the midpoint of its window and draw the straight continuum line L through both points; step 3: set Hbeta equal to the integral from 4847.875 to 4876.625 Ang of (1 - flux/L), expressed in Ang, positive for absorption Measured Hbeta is 3.20 Ang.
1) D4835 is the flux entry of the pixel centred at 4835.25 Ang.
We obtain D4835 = 16.15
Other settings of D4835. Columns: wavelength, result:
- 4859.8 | 15.43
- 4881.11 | 17.67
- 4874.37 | 15.71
